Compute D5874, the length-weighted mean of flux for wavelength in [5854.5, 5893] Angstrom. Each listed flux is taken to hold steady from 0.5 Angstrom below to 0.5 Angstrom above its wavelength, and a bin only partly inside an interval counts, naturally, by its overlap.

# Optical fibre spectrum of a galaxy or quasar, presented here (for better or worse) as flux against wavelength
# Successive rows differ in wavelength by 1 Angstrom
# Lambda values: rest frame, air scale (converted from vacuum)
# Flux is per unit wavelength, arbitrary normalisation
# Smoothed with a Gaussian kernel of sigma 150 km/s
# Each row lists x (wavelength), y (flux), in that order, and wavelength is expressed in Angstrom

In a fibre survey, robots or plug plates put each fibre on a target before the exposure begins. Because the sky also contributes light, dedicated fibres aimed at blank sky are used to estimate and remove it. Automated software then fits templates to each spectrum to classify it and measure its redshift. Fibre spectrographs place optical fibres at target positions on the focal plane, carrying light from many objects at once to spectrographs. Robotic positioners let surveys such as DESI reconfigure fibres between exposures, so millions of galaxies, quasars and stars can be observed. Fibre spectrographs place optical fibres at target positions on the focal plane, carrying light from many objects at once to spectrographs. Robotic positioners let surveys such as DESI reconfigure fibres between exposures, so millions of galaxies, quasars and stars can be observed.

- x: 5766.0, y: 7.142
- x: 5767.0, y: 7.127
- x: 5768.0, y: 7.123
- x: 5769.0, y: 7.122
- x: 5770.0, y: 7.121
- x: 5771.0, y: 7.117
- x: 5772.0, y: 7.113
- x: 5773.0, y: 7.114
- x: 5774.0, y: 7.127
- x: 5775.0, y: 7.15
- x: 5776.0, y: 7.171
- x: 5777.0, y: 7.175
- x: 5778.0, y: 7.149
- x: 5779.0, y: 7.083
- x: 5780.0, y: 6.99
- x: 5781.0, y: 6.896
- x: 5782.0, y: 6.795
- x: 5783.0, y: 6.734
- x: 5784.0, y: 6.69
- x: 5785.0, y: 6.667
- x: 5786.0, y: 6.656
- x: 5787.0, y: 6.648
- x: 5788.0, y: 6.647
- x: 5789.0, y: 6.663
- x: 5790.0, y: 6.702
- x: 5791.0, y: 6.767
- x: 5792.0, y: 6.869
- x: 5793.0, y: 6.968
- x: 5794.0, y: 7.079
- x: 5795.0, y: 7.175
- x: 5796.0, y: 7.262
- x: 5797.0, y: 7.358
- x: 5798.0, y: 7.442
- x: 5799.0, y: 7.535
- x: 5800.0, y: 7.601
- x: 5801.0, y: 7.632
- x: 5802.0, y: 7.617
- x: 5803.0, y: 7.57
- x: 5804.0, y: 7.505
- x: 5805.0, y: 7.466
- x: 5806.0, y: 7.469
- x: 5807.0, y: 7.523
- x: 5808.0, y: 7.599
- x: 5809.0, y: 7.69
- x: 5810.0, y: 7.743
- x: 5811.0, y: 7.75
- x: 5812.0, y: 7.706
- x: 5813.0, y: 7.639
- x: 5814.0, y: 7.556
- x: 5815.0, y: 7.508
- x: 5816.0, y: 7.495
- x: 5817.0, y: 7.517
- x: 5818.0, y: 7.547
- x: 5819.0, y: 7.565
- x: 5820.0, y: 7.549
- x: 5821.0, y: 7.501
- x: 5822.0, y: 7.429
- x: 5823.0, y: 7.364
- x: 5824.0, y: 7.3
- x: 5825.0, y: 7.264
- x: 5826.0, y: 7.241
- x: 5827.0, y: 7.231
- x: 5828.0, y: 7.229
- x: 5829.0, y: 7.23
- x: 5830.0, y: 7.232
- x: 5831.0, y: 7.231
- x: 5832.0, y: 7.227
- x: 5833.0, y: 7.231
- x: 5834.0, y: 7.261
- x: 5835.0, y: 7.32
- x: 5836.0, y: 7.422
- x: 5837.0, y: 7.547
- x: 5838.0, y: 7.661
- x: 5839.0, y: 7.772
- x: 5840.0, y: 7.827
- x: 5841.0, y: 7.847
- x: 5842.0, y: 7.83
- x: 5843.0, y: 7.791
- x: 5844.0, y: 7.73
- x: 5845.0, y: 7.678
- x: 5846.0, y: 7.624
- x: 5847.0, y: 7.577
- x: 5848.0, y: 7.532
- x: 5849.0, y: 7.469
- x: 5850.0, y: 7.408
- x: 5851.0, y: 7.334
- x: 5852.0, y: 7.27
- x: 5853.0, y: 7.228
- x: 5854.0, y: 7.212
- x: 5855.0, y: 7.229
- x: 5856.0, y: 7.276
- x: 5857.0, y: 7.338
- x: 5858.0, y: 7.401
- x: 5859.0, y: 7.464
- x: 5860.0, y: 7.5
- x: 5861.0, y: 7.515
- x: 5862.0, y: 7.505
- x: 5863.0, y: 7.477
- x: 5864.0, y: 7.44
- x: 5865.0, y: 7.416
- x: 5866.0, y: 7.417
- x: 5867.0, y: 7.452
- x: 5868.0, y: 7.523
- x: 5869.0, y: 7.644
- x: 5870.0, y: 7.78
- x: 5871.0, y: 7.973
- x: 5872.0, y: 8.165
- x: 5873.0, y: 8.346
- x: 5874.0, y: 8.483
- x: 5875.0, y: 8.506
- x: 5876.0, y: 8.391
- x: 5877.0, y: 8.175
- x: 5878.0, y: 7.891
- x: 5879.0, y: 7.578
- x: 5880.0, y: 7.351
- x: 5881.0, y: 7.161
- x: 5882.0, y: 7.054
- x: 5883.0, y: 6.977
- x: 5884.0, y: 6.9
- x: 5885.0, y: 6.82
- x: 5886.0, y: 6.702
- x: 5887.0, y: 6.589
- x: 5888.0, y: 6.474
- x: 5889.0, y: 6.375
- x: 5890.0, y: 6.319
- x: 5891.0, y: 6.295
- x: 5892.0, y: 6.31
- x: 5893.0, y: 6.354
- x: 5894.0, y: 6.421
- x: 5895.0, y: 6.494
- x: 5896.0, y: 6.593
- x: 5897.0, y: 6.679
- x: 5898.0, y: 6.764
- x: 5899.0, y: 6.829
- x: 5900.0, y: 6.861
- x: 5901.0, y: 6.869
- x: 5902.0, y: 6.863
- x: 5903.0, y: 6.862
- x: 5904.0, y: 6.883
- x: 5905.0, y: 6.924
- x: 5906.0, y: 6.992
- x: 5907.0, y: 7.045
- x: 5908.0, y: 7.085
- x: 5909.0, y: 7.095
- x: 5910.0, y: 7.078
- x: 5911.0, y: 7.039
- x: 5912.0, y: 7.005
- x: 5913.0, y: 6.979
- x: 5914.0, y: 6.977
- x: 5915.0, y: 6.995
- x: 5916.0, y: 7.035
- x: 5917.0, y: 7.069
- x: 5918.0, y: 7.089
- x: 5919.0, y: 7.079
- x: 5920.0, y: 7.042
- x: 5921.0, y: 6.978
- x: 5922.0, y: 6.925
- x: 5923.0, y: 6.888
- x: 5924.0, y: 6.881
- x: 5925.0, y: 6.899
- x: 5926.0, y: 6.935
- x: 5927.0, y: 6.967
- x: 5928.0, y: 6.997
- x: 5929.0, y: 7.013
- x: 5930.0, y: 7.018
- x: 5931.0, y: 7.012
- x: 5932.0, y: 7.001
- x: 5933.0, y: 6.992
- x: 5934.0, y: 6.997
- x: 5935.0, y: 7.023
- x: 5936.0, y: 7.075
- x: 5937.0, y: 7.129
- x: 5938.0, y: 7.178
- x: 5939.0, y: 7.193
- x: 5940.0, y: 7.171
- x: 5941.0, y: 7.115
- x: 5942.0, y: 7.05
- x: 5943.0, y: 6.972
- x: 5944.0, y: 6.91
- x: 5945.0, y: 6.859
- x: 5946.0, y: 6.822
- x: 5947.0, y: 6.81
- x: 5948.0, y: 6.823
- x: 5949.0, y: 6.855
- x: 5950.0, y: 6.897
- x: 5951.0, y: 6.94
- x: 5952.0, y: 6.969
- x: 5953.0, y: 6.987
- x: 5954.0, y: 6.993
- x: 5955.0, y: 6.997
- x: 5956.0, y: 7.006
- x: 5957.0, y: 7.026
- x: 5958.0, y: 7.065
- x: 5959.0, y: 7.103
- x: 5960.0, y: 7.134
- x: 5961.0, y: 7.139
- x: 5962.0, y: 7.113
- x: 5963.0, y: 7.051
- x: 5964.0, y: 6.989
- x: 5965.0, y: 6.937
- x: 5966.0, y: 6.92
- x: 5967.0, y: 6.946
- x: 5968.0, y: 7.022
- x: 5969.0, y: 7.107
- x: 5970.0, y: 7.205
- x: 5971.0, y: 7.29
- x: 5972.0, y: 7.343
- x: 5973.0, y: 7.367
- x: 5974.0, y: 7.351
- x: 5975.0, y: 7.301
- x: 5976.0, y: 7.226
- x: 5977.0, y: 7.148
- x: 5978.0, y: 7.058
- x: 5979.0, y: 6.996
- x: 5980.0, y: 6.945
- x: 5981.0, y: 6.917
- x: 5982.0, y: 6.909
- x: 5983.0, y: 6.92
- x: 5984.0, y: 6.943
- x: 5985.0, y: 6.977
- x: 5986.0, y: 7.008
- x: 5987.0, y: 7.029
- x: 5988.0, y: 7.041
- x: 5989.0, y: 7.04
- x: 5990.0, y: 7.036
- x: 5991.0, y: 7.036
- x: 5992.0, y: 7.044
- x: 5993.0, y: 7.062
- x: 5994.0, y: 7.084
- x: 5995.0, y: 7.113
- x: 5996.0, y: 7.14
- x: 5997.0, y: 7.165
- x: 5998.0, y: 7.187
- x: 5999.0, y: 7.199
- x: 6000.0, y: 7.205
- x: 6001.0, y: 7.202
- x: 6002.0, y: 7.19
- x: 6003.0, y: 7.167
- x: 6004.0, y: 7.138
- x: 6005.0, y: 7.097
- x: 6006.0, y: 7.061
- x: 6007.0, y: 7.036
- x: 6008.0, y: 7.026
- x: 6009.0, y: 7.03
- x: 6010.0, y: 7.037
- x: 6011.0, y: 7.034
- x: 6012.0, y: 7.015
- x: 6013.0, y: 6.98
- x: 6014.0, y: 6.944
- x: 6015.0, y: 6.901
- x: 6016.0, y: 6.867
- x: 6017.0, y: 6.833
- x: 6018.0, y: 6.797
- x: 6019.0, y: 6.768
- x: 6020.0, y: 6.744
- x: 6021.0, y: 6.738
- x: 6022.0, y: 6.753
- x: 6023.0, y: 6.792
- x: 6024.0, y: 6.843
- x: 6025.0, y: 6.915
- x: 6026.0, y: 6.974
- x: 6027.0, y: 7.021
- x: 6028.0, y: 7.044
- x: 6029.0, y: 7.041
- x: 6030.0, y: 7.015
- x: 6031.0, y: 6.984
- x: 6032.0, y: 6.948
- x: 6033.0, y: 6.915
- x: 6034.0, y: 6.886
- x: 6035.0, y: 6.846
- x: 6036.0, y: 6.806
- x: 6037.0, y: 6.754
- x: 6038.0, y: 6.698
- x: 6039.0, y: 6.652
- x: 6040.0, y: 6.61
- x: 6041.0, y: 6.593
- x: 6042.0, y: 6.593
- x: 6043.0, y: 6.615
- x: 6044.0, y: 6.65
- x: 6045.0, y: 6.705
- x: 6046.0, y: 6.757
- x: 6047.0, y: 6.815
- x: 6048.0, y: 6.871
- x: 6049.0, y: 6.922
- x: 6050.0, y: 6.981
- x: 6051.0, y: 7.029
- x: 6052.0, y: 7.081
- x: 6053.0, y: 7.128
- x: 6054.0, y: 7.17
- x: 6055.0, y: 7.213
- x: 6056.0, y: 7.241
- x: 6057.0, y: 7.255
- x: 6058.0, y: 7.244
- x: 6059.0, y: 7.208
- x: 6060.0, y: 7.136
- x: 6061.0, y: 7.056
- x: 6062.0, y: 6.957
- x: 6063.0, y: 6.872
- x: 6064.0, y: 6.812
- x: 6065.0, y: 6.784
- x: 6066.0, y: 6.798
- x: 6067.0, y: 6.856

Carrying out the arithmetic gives 7.36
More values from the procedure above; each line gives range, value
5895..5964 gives 6.98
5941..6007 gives 7.06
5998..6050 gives 6.91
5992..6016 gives 7.08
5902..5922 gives 7.01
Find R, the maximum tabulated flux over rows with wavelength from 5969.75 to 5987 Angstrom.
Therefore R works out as 7.367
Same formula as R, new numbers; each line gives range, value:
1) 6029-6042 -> 7.041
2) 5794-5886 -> 8.506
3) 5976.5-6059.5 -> 7.255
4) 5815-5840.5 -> 7.827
